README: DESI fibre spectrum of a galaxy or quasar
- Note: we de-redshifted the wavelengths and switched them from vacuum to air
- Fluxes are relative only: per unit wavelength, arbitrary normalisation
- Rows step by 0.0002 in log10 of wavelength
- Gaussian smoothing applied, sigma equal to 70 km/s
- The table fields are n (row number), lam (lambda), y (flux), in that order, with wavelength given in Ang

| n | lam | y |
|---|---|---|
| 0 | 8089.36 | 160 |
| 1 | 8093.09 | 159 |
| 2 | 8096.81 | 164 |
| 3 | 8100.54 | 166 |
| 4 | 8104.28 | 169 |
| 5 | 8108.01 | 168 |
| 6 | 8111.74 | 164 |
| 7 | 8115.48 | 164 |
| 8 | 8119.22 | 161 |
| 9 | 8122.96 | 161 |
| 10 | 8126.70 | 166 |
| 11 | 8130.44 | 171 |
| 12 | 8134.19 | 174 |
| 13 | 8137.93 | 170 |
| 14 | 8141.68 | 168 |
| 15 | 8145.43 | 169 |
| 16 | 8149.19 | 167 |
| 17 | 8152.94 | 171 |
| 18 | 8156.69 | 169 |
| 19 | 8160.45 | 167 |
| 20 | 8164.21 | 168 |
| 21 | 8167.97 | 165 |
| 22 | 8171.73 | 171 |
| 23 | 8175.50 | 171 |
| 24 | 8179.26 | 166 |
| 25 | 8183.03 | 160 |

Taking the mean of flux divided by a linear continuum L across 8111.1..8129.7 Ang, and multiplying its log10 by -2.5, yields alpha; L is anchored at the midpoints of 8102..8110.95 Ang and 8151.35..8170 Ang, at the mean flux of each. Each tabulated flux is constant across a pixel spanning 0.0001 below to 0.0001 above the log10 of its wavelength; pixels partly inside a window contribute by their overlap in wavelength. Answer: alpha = 0.03 mag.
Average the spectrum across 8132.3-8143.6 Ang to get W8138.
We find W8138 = 171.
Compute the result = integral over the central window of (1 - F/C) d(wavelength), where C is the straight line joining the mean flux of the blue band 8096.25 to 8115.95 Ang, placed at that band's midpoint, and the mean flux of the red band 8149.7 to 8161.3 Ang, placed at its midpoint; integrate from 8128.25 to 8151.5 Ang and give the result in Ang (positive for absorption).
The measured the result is -0.24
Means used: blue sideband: 166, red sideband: 169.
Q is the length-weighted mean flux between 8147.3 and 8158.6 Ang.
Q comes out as 169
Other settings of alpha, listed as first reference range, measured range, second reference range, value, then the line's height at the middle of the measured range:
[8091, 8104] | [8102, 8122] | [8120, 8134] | 0.00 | 165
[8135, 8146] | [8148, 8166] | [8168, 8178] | 0.01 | 170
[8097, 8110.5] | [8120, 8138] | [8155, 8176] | 0.00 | 168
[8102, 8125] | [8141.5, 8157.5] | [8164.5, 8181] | -0.01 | 167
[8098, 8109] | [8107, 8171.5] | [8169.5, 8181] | 0.01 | 168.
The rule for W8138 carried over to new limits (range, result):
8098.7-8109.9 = 168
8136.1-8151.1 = 168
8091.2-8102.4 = 163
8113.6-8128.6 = 163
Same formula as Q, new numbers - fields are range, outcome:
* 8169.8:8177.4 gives 171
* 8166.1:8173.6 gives 168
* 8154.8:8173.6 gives 168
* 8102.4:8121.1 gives 165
